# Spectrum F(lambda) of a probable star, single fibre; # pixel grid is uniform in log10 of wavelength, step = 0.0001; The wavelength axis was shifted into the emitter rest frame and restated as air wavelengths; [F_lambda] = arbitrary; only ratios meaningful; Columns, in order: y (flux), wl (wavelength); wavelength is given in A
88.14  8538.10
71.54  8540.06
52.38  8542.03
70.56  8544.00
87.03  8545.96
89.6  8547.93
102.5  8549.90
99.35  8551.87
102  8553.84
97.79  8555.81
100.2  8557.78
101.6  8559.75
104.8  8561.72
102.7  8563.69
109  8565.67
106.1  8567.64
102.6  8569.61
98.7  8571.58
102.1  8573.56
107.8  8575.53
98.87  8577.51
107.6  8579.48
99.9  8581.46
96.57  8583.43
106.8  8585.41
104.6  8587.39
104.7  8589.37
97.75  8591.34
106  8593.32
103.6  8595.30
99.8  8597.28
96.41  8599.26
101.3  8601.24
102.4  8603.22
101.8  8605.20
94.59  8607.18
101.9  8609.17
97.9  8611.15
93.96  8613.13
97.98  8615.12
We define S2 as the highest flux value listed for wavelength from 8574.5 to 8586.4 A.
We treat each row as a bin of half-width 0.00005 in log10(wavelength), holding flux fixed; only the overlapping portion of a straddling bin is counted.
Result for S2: 107.8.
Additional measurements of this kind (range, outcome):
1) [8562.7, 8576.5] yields 109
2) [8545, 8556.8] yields 102.5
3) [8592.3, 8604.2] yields 106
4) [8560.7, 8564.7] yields 104.8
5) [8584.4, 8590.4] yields 106.8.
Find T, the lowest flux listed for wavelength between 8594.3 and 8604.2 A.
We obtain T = 96.41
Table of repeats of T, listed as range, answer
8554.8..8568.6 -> 97.79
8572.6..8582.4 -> 98.87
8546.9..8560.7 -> 89.6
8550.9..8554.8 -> 99.35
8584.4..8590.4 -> 104.6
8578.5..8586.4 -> 96.57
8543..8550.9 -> 70.56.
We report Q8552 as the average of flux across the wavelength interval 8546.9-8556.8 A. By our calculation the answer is 98.1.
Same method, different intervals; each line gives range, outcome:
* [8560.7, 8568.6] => 106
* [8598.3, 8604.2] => 100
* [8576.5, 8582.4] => 102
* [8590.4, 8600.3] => 101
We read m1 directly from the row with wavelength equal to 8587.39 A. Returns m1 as 104.6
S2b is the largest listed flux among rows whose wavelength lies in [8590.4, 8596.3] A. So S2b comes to 106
